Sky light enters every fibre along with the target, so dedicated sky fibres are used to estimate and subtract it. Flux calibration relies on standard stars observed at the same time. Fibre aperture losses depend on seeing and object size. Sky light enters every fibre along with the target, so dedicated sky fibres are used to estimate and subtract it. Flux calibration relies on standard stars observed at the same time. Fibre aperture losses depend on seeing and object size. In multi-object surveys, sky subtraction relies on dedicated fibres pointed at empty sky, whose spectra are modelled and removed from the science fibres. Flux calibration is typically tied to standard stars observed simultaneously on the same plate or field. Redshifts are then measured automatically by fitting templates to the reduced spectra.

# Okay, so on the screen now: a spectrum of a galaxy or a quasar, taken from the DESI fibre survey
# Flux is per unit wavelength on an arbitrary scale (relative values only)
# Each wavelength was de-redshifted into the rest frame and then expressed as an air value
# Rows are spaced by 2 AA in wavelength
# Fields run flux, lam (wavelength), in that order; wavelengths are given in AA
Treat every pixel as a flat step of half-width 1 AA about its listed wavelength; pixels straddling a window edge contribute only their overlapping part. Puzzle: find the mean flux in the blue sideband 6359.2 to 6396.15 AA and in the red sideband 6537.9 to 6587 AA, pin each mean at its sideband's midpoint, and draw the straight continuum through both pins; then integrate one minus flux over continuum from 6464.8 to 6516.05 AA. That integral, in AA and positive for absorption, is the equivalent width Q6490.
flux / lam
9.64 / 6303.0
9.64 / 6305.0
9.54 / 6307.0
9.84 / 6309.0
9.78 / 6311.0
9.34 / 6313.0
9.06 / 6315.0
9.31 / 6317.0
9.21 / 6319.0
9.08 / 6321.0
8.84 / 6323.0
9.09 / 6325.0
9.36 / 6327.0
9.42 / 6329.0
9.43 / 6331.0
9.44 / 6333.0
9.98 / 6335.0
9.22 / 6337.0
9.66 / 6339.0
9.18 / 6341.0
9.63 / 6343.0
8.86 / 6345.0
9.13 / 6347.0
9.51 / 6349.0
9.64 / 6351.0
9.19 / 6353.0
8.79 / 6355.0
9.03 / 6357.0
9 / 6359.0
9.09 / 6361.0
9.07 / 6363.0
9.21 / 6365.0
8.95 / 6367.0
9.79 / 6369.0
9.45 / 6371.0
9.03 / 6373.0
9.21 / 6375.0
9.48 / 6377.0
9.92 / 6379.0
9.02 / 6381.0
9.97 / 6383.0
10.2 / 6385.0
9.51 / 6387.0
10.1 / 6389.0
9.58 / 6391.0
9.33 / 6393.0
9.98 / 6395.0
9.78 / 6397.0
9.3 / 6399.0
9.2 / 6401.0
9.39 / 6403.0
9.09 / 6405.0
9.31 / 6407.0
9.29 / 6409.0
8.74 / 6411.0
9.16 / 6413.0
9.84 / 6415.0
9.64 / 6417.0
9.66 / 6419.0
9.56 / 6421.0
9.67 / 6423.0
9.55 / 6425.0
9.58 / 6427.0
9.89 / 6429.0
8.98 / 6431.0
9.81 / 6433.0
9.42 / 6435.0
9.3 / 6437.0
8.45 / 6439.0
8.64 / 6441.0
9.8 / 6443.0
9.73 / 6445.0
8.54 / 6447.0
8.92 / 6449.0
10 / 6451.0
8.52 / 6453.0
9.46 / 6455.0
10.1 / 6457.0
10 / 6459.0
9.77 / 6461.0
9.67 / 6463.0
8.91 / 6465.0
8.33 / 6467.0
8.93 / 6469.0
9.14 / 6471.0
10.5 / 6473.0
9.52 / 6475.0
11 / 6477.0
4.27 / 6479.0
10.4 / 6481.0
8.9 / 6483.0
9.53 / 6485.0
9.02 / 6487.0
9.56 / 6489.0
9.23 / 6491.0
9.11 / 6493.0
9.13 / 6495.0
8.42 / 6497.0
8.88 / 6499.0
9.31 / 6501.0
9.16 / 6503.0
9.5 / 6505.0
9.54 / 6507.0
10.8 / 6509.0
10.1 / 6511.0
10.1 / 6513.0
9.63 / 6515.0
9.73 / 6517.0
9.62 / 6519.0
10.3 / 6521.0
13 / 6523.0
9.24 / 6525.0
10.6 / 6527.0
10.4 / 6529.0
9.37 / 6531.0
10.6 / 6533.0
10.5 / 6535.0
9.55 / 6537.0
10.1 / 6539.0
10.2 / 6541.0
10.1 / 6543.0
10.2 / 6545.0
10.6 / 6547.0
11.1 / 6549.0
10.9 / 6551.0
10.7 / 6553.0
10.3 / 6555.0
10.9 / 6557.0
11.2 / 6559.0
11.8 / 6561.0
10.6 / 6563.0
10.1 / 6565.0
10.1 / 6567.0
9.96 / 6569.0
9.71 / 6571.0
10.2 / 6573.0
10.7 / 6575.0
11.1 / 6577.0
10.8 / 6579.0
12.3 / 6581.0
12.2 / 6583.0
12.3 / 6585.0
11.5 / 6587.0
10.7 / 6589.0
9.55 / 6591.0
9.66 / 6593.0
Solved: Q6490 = 4.98 AA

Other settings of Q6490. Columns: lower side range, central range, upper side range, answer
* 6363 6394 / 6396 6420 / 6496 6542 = 0.57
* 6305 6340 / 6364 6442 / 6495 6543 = 1.44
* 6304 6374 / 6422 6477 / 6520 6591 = 3.28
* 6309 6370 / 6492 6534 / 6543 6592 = 2.44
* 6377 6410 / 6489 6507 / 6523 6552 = 1.75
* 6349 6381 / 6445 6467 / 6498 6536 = 0.81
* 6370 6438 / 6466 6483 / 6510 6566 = 1.66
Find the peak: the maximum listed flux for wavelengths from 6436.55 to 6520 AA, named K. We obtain 11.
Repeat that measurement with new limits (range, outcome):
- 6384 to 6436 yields 10.2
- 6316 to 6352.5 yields 9.98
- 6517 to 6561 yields 13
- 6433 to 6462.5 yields 10.1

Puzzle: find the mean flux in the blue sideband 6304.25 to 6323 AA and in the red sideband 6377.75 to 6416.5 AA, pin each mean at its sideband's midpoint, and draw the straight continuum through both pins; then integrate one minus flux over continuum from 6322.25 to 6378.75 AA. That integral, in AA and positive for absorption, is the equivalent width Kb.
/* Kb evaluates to 0.95 AA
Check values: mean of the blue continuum 9.39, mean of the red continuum 9.51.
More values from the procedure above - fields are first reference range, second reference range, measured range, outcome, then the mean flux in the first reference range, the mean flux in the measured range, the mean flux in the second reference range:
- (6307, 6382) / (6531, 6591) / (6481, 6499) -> 1.86 AA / 9.31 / 9.17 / 10.7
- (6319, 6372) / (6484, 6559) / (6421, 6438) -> 0.15 AA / 9.27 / 9.53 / 9.99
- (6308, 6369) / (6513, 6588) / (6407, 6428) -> 0.67 AA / 9.29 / 9.46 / 10.6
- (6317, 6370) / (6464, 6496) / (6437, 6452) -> -0.04 AA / 9.26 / 9.16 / 9.09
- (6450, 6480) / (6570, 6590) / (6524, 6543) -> 0.55 AA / 9.21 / 10.1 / 11.2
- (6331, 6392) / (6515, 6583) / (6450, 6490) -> 3.05 AA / 9.4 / 9.28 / 10.5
